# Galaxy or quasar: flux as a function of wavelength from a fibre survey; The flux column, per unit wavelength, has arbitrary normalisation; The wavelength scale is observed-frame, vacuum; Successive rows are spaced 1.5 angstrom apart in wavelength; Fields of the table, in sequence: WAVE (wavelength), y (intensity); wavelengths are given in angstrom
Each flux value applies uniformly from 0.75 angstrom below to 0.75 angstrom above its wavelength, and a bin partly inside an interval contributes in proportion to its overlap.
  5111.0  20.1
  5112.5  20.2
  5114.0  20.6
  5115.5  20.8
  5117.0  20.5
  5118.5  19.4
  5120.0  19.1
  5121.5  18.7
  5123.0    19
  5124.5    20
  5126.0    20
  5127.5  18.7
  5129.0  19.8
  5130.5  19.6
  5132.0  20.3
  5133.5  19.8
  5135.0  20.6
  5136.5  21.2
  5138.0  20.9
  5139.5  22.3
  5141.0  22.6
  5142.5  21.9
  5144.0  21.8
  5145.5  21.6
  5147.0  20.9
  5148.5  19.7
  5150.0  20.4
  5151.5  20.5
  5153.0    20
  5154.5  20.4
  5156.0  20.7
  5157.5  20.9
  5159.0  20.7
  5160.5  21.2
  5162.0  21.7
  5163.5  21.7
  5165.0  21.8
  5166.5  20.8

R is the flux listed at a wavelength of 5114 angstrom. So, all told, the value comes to 20.6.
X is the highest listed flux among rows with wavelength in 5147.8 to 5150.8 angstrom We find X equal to 20.4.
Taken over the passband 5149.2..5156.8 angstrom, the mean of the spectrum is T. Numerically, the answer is 20.4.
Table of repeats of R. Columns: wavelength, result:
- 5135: 20.6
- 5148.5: 19.7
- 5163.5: 21.7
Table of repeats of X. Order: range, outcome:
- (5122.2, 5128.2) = 20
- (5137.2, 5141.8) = 22.6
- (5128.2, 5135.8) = 20.6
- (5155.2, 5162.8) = 21.7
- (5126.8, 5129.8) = 19.8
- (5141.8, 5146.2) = 21.9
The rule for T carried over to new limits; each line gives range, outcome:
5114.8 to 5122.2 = 19.7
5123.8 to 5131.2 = 19.6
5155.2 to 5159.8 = 20.8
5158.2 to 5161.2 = 20.9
